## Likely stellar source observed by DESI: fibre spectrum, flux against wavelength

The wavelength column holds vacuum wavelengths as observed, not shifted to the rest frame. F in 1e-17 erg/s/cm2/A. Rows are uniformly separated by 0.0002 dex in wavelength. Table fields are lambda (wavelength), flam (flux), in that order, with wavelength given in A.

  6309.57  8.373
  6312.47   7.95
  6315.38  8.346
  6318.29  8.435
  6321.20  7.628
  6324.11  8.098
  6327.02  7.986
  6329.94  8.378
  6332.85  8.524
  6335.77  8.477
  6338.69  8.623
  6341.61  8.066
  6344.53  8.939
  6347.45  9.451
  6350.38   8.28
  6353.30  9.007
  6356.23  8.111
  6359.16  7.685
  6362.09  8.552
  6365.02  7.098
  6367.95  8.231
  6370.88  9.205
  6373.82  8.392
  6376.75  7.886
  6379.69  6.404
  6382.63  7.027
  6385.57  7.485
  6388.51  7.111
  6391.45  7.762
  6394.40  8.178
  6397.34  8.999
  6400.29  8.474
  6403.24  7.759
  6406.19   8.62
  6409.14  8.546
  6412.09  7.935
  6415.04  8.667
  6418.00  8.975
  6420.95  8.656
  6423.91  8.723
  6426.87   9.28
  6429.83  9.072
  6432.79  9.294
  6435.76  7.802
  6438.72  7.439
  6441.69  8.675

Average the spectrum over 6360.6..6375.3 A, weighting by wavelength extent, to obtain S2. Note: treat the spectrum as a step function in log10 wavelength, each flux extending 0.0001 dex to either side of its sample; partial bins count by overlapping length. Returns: 8.3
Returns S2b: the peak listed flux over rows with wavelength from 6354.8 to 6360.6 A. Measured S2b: 8.111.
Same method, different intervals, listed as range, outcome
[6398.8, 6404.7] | 8.474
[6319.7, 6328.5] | 8.098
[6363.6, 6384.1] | 9.205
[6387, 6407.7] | 8.999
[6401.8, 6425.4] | 8.975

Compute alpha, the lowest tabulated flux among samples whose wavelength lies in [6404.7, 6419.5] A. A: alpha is 7.935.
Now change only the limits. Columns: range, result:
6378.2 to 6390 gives 6.404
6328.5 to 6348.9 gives 8.066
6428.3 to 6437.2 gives 7.802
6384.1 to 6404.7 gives 7.111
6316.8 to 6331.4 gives 7.628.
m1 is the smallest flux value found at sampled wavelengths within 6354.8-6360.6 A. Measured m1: 7.685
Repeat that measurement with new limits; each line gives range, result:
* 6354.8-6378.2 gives 7.098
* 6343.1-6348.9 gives 8.939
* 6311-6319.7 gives 7.95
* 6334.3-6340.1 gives 8.477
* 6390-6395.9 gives 7.762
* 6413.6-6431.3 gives 8.656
